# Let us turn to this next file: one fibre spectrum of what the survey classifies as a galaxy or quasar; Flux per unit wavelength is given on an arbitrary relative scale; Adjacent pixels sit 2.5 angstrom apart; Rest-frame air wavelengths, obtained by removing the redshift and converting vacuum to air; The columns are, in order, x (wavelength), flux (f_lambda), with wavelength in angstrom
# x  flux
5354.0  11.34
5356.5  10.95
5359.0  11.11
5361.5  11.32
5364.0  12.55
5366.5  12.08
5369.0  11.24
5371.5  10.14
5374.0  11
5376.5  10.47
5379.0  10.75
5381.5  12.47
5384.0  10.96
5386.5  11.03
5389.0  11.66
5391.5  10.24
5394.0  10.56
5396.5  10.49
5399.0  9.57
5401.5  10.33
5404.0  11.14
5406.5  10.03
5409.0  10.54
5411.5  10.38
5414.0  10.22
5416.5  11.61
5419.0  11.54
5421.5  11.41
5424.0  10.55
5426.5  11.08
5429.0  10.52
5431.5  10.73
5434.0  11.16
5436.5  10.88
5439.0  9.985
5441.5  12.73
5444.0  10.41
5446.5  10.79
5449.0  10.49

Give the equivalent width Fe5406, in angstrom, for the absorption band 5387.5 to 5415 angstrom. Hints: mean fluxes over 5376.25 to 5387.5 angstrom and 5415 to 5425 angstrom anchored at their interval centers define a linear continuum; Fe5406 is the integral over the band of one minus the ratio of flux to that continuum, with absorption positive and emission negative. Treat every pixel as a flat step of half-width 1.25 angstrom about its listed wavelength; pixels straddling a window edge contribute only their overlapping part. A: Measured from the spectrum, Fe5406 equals 1.9 angstrom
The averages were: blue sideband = 11.2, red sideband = 11.3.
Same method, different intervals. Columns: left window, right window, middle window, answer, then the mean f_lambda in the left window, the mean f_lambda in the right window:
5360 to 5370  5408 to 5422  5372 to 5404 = 1.7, 11.8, 10.9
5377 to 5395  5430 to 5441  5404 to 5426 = 0.2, 11.1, 10.8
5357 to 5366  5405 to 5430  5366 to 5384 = 0.5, 11.6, 10.8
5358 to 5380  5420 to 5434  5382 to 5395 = 0.1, 11.2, 10.9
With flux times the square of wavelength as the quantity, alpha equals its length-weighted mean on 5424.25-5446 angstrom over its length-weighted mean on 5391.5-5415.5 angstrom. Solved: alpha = 1.06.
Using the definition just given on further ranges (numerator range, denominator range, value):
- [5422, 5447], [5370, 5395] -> 1.02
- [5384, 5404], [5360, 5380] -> 0.96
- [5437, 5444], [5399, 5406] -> 1.08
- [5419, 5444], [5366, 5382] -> 1.02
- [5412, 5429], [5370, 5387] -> 1.02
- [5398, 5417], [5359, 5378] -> 0.94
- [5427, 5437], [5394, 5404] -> 1.06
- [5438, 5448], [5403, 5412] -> 1.06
